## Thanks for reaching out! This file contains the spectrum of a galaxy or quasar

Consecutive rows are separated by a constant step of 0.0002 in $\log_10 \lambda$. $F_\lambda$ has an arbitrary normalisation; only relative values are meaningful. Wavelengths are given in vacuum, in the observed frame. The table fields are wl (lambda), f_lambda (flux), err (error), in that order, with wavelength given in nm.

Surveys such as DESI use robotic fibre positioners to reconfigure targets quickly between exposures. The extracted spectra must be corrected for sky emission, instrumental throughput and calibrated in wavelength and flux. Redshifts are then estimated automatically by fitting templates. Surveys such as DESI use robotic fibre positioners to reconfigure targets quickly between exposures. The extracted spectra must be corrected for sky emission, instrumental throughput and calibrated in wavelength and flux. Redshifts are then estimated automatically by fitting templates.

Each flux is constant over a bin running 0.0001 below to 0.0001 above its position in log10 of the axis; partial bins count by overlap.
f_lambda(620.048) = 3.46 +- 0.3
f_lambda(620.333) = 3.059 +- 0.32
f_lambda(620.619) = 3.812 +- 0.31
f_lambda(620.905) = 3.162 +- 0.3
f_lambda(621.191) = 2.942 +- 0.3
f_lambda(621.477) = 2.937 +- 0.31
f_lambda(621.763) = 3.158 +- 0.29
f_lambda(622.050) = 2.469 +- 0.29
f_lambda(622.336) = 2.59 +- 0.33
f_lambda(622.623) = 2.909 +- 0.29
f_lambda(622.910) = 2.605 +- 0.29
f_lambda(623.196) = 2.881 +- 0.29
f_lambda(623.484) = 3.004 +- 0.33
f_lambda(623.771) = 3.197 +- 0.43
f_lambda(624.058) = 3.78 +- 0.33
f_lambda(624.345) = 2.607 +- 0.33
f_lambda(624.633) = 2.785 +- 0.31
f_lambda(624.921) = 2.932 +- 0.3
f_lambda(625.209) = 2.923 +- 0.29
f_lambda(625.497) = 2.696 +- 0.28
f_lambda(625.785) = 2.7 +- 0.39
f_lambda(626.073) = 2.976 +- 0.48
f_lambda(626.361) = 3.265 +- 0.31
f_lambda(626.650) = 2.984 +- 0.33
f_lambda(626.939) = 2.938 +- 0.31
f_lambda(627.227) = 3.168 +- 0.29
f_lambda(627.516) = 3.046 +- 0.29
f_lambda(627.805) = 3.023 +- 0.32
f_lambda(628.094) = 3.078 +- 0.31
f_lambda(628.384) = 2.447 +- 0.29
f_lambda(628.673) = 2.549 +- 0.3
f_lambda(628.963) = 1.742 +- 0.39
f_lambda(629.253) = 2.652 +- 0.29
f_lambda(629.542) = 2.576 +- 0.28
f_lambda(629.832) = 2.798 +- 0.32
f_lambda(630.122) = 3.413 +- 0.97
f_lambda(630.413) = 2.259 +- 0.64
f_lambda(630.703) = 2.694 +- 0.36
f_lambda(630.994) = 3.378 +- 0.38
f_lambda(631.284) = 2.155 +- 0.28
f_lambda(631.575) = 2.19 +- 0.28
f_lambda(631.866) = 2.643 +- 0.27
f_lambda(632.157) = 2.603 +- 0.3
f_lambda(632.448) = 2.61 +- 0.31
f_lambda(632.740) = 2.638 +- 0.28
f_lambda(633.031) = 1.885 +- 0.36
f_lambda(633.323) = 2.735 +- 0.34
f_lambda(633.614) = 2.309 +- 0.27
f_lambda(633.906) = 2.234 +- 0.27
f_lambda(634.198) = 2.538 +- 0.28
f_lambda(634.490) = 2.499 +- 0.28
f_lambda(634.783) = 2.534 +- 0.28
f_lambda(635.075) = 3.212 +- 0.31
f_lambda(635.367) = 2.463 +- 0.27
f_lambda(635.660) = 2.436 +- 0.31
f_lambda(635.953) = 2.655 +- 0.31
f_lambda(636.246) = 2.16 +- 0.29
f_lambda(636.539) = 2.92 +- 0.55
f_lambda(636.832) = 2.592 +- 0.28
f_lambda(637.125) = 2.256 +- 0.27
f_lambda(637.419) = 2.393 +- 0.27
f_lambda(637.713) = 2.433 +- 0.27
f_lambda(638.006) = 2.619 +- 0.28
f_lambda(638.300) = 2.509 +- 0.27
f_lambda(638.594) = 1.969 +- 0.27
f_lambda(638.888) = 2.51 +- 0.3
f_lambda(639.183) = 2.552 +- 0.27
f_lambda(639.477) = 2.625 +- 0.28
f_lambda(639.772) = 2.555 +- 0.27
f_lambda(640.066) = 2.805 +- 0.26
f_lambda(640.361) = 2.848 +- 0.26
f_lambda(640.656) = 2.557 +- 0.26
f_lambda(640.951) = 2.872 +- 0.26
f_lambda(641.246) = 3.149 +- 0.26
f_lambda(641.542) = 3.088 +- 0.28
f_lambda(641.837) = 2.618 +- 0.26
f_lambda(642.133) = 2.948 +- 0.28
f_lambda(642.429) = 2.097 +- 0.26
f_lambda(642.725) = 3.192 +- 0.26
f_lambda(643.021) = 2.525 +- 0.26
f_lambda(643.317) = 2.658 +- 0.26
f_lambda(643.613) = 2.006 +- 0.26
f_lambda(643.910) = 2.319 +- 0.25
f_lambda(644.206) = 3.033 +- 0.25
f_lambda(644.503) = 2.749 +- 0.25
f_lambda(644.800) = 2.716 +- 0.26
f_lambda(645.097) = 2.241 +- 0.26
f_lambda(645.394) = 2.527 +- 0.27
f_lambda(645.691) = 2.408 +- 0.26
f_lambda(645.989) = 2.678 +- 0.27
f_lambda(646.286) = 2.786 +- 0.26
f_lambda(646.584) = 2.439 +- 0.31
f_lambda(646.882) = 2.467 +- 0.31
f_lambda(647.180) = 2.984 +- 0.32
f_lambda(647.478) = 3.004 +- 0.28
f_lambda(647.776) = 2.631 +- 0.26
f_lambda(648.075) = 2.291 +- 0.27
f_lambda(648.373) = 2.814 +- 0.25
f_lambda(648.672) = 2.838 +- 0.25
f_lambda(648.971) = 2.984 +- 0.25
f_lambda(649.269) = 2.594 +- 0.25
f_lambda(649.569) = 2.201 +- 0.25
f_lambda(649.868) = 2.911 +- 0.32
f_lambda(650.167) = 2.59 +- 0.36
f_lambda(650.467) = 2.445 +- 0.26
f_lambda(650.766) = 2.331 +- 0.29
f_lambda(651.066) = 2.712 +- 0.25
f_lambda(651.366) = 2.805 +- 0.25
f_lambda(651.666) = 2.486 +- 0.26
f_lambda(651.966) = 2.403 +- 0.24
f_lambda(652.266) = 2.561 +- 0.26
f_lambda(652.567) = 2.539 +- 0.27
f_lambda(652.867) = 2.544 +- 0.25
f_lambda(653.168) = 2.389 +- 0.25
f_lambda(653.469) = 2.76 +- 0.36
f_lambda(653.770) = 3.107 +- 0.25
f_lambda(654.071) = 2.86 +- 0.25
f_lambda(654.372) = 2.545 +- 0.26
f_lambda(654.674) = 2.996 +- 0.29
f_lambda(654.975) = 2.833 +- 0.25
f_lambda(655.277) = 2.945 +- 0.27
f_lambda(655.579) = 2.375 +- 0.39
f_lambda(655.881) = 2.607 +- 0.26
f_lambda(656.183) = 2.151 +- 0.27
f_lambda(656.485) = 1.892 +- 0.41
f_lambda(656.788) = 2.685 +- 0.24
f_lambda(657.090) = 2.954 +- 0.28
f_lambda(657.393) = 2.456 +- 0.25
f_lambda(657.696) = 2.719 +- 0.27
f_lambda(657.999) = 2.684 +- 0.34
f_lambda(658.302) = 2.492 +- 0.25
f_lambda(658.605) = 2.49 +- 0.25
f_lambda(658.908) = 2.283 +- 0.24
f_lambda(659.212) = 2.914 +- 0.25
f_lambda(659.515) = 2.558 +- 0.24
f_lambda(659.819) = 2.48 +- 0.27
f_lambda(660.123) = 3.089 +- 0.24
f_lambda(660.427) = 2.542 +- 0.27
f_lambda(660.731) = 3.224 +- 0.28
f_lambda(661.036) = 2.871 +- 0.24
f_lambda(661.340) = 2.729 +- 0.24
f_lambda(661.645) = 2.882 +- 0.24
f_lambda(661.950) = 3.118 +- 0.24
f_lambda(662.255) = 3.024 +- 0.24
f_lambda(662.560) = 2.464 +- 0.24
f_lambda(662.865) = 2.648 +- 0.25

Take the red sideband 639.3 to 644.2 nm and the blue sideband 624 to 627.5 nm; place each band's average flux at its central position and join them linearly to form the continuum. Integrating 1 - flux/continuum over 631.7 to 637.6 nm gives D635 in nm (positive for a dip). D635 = 0.62 nm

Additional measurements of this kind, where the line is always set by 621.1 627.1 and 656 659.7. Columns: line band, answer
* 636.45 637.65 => 0.11 nm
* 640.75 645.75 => 0.07 nm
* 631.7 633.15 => 0.17 nm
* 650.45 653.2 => 0.07 nm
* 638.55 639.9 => 0.13 nm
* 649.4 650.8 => 0.06 nm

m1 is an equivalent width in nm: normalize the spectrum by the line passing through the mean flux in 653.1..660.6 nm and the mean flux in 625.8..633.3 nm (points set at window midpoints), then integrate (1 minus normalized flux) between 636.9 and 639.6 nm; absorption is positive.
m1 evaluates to 0.25 nm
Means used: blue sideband 2.71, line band 2.43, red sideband 2.64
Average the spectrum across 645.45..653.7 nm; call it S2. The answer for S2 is 2.62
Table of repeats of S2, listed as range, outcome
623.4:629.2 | 2.89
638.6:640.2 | 2.55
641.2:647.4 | 2.64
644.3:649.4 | 2.66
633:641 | 2.53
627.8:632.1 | 2.63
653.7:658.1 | 2.64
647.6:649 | 2.69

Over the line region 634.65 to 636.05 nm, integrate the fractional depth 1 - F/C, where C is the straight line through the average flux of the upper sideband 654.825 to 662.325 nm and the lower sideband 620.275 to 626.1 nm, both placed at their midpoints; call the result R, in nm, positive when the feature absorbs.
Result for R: 0.10 nm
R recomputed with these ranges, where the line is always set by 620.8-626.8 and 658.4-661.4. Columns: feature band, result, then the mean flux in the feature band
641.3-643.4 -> 0.05 nm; 2.75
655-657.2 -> 0.17 nm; 2.53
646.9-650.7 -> 0.14 nm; 2.68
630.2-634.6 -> 0.57 nm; 2.51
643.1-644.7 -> 0.14 nm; 2.56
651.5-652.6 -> 0.10 nm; 2.5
